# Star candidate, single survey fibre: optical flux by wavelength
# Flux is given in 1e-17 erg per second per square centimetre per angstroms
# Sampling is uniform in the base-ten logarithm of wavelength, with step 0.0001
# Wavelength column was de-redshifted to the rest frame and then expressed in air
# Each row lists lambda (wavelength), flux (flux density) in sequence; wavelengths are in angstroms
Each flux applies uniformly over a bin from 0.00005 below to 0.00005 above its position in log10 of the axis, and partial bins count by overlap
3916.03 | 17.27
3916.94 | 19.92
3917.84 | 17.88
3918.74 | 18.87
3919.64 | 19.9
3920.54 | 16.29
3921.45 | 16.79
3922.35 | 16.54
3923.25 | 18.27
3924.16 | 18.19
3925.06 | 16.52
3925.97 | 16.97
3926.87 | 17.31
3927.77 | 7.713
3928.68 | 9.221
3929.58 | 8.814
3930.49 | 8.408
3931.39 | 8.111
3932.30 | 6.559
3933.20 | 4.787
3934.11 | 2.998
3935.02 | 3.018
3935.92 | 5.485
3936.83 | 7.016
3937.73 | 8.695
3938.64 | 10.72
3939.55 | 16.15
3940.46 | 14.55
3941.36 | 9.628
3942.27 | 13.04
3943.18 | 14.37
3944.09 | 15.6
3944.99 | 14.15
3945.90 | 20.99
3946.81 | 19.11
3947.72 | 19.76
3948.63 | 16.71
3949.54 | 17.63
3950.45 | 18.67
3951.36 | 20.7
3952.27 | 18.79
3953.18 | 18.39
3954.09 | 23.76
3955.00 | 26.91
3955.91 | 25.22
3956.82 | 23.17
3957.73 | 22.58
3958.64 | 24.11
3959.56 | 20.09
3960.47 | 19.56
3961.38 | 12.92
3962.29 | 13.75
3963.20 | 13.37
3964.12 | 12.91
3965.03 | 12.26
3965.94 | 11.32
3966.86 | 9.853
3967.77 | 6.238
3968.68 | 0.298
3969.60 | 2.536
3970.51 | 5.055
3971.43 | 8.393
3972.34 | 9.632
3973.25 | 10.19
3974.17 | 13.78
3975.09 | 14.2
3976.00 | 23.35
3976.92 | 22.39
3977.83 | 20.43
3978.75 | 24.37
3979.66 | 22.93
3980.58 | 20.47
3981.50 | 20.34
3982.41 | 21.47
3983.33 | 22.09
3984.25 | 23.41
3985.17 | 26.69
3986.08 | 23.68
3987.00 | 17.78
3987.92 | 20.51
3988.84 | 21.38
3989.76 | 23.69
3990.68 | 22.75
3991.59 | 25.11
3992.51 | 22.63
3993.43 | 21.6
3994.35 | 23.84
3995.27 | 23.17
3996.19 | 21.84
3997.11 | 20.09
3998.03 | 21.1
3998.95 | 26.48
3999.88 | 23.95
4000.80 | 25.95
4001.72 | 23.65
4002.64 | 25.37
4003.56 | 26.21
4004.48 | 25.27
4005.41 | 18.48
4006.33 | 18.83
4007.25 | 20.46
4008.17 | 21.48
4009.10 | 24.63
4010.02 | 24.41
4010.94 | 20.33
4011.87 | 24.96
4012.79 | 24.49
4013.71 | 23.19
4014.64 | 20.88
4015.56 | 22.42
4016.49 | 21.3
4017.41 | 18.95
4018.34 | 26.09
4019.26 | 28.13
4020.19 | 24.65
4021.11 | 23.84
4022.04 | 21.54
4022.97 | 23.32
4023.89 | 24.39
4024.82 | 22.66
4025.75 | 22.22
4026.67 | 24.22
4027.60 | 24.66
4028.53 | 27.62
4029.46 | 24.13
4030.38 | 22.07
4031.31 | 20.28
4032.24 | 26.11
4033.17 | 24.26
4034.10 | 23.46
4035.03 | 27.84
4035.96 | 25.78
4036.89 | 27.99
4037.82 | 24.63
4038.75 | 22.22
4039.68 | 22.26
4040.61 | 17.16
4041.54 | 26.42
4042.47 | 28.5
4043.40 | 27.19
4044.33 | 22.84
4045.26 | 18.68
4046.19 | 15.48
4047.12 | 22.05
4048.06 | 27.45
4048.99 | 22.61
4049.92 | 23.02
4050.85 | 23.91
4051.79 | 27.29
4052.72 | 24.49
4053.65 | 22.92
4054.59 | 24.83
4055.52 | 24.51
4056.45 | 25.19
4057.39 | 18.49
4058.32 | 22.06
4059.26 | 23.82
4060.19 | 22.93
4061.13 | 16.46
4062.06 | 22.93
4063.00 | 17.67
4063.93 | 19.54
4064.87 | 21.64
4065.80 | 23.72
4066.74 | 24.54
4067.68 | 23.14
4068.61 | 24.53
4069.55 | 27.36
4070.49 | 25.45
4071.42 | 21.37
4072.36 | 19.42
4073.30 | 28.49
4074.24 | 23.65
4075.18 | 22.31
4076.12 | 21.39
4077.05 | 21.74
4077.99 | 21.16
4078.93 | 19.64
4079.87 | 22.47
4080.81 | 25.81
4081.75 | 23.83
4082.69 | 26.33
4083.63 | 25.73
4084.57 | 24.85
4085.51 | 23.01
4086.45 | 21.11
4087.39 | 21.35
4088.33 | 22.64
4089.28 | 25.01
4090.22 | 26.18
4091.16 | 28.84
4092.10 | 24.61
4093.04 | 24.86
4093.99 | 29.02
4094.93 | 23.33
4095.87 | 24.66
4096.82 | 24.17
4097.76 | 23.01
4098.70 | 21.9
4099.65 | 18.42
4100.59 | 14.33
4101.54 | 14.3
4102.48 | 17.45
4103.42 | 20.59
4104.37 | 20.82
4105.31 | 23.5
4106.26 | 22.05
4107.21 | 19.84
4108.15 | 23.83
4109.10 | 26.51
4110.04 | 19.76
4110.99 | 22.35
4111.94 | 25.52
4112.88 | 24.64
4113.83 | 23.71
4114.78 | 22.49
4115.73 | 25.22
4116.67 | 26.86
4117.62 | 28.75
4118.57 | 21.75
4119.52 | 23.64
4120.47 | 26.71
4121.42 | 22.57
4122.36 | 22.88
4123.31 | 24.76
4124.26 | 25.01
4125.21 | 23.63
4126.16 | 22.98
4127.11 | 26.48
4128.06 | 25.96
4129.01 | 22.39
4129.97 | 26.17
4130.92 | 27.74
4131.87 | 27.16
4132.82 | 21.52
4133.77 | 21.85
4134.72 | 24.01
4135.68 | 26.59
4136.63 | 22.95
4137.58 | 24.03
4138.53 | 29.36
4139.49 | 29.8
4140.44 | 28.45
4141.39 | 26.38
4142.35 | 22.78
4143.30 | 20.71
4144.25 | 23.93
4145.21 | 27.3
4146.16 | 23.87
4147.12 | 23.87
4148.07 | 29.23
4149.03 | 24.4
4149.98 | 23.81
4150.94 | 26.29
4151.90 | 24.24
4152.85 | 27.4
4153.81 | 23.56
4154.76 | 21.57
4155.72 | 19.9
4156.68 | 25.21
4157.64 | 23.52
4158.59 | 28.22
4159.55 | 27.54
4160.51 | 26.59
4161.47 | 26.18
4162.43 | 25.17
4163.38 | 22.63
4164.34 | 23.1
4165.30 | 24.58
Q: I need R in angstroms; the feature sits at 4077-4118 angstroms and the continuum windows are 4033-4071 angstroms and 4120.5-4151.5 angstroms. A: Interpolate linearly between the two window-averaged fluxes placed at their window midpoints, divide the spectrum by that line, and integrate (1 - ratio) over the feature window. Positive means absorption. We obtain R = 1.9 angstroms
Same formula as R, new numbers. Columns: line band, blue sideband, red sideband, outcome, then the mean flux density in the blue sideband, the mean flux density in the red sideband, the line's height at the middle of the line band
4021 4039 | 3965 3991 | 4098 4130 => -4.9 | 16.7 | 22.8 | 19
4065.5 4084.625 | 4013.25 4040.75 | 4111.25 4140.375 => 0.5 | 23.7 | 24.9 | 24.3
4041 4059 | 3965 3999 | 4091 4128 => -2.4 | 18.1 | 23.2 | 20.8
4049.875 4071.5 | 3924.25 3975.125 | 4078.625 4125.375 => -2.5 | 13.5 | 23.3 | 20.6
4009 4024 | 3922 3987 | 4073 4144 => -3.8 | 15.2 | 23.7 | 18.6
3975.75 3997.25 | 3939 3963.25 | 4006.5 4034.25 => -1.5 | 18.3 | 23.3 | 20.9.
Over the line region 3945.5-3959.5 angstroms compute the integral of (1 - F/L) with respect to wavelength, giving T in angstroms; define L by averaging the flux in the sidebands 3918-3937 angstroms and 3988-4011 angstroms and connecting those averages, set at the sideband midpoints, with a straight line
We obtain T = -4.7 angstroms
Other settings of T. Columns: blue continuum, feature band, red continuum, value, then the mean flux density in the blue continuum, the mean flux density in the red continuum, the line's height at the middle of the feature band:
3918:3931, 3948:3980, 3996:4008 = 4.6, 15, 22.9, 19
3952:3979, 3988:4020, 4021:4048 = -4.8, 15.6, 23.6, 20.1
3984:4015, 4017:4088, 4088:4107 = -2.3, 22.9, 22.4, 22.6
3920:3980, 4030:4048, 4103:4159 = -3.9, 14.4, 24.4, 19.3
